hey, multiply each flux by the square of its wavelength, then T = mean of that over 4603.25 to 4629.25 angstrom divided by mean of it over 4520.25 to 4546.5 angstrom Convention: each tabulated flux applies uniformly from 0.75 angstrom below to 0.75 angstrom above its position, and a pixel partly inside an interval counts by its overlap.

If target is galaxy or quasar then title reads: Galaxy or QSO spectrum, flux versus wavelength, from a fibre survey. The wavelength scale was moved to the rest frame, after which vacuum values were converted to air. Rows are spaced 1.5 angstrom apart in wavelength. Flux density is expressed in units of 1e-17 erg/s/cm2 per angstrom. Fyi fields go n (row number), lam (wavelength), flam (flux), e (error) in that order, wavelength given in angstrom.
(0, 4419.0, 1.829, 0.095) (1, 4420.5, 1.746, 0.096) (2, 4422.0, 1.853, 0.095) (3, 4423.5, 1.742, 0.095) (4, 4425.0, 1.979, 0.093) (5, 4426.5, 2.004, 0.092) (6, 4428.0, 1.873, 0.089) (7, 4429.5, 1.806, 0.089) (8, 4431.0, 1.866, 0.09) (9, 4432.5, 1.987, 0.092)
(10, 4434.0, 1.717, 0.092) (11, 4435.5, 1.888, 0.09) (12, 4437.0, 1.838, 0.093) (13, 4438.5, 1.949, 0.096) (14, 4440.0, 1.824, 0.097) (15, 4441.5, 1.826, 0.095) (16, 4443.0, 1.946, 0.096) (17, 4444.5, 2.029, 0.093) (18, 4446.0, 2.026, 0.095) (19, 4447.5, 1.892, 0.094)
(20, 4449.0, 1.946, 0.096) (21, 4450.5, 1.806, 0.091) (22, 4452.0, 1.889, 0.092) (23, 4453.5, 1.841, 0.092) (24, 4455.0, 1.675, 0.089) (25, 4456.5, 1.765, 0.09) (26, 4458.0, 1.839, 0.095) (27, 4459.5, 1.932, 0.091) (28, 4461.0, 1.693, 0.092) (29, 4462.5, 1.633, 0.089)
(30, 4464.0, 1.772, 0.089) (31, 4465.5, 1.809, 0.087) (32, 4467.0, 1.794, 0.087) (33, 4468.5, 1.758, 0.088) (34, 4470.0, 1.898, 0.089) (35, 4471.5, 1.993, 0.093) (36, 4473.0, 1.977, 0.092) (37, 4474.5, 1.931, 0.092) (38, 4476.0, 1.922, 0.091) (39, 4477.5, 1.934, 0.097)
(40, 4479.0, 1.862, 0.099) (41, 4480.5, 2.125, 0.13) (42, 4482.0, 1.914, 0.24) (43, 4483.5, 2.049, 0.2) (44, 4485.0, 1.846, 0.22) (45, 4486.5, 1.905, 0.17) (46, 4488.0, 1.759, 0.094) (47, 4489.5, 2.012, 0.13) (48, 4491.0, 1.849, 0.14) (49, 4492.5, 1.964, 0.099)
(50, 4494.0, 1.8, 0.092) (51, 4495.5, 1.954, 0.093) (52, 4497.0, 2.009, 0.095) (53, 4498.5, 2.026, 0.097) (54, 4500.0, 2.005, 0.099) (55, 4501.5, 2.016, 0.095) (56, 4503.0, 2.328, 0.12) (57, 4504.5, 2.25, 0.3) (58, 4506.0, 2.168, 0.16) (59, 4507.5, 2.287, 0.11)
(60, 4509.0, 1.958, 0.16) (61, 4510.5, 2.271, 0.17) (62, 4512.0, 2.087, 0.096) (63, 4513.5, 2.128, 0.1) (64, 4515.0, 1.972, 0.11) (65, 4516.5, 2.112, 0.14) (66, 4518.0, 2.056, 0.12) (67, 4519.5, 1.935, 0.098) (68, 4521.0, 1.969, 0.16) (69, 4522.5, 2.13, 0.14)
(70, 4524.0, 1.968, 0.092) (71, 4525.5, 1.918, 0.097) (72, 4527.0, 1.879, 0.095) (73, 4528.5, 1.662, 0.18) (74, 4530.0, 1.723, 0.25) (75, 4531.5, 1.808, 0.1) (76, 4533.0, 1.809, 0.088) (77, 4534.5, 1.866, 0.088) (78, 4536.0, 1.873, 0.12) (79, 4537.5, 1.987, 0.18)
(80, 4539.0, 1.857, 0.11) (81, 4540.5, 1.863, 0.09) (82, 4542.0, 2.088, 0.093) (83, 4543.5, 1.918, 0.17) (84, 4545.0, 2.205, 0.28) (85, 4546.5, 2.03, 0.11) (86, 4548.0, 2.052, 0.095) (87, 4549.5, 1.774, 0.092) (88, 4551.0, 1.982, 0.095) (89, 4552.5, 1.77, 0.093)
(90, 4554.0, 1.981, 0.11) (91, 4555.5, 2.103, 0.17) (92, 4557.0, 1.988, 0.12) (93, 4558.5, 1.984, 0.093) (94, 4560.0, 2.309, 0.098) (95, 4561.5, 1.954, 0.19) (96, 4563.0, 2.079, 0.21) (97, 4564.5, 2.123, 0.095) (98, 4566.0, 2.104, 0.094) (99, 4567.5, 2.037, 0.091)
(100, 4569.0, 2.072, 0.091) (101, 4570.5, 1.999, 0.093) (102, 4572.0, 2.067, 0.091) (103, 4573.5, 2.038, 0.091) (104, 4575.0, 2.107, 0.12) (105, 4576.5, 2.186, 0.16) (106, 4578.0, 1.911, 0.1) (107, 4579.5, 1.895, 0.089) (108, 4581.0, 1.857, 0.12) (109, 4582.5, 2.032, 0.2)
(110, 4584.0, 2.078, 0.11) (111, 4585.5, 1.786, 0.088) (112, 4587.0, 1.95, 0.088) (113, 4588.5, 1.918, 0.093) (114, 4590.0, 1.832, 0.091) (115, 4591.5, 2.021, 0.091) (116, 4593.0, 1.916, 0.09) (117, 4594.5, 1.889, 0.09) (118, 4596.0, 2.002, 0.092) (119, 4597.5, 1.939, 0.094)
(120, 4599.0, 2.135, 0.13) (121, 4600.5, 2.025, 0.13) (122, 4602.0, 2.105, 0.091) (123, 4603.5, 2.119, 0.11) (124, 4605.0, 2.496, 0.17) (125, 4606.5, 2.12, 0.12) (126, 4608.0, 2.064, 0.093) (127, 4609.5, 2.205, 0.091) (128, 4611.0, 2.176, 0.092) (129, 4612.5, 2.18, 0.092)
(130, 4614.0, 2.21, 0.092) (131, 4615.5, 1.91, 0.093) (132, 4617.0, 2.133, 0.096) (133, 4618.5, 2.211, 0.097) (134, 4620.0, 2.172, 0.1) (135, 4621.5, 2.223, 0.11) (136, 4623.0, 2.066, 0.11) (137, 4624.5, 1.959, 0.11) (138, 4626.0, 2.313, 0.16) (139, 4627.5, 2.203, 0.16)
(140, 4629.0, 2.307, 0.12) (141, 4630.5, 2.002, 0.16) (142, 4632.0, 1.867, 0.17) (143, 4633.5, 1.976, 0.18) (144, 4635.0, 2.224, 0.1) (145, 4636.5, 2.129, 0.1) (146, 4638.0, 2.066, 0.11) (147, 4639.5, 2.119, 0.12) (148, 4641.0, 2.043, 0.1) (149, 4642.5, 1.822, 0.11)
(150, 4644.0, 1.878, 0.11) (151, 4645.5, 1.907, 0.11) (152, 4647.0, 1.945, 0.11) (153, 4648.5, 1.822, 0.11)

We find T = 1.17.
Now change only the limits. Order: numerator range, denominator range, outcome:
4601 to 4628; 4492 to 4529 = 1.11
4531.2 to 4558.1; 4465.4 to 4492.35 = 1.05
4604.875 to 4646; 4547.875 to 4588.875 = 1.07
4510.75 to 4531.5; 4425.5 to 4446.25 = 1.08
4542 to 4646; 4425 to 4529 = 1.11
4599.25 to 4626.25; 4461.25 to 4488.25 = 1.21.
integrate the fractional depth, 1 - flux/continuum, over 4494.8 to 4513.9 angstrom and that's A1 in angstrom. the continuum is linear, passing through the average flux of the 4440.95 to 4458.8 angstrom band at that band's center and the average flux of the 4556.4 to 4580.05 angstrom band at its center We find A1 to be -1.53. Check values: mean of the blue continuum 1.87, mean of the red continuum 2.06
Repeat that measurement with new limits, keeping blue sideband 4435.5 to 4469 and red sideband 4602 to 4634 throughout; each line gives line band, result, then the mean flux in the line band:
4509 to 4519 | -0.70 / 2.09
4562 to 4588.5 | 0.60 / 2.02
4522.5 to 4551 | 1.16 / 1.91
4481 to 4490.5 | -0.08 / 1.92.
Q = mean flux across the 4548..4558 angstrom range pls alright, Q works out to 1.94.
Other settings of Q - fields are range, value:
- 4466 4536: 1.97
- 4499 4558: 1.99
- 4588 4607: 2.04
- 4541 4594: 2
